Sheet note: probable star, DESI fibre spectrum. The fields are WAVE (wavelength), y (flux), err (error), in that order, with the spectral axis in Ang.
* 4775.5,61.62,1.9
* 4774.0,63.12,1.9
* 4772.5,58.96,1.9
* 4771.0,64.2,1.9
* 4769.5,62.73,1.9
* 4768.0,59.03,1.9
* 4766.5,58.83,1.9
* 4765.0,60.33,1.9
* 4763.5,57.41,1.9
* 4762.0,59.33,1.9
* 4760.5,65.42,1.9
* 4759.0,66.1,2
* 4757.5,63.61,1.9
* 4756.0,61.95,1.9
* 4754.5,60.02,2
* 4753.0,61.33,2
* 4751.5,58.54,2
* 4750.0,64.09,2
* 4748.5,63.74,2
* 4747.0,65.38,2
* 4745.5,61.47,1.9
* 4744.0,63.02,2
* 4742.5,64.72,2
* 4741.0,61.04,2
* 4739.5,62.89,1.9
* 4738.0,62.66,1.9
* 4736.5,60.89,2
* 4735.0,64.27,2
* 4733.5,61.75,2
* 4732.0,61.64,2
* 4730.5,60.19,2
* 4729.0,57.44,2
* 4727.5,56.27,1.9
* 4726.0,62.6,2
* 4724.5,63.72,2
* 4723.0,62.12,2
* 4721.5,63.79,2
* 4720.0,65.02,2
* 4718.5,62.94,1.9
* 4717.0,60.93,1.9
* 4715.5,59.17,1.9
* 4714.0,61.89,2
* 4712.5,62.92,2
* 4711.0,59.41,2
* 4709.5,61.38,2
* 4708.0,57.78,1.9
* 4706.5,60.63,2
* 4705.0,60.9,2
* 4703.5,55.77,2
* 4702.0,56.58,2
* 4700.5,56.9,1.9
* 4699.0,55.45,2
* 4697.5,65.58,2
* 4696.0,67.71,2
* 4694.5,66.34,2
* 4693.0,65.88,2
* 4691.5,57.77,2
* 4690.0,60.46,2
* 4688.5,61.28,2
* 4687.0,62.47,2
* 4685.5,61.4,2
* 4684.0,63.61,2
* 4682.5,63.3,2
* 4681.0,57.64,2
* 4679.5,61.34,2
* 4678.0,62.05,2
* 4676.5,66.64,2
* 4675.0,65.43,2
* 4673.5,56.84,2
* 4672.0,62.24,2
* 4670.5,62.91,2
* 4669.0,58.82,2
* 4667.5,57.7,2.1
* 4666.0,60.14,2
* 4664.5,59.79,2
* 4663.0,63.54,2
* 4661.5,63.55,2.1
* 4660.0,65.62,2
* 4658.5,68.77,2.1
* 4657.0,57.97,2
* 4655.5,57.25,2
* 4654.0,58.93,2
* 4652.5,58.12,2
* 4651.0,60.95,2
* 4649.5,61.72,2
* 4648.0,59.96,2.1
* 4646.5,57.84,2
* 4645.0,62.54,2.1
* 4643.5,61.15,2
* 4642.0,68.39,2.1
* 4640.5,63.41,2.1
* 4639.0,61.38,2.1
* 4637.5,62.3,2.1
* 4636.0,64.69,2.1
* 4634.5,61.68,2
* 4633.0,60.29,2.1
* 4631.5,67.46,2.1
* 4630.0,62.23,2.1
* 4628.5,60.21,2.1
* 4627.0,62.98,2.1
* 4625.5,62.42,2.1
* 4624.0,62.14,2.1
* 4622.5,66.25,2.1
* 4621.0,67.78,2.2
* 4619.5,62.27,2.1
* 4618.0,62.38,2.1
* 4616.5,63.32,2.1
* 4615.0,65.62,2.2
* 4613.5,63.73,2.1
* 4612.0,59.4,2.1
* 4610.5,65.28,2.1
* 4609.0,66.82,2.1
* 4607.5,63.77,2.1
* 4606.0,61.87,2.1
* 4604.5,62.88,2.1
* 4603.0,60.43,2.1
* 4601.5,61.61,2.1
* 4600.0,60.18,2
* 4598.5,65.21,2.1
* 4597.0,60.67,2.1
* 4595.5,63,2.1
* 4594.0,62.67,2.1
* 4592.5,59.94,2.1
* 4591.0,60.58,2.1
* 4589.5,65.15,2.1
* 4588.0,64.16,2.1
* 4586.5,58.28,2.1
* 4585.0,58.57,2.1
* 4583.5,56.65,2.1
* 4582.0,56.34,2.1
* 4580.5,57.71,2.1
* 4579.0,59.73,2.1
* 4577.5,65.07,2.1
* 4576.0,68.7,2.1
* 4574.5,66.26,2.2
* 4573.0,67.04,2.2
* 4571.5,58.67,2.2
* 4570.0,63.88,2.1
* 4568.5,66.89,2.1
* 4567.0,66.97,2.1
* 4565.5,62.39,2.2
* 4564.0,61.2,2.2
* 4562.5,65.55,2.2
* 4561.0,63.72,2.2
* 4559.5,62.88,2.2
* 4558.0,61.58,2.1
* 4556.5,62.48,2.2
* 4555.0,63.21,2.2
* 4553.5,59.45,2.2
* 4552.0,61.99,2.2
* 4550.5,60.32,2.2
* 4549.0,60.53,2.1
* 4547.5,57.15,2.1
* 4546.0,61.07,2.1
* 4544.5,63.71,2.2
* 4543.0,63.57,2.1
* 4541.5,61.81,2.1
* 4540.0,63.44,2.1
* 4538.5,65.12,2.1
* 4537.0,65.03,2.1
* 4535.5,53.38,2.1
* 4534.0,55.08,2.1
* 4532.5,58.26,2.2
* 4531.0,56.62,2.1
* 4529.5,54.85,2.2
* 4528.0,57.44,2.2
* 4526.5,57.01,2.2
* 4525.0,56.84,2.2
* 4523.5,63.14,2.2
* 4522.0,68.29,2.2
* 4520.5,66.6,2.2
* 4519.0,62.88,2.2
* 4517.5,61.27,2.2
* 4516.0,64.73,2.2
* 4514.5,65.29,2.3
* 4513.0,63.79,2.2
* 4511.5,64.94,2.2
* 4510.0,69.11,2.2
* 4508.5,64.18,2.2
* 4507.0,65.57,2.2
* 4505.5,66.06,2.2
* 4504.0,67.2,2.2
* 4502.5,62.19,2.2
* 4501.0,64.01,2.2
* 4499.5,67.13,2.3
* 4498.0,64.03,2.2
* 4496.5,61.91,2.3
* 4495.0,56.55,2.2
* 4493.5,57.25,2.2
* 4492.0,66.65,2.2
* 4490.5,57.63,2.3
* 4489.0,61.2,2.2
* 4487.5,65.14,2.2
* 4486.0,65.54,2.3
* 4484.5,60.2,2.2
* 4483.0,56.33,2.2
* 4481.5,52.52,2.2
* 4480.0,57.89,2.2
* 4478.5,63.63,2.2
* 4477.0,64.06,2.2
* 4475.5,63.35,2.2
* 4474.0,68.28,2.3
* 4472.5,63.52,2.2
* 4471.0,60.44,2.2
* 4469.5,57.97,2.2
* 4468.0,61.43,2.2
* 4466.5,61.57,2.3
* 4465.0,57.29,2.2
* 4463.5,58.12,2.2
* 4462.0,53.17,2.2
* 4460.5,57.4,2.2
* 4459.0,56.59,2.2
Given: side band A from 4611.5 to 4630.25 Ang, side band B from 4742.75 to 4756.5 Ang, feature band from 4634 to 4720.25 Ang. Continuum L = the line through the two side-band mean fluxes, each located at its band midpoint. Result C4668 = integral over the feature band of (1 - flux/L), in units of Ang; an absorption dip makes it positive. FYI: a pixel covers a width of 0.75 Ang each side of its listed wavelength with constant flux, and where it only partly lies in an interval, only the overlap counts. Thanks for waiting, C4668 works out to 1.9 Ang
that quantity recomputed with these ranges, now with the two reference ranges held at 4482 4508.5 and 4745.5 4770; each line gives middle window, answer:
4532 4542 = 0.34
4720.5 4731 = 0.14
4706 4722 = 0.12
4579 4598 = 0.59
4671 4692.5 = 0.10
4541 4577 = -0.36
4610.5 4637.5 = -0.48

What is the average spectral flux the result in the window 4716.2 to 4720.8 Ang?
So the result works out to 62.9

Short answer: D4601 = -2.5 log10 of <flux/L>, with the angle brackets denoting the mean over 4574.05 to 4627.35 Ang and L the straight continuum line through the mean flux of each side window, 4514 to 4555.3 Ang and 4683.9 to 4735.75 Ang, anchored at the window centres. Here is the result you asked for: -0.02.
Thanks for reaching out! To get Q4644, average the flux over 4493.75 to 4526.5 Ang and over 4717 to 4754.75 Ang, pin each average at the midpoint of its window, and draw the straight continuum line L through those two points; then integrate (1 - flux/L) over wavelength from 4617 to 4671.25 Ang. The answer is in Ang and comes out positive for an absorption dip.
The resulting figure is 0.6 Ang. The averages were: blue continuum 63.8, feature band 62.1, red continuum 62.1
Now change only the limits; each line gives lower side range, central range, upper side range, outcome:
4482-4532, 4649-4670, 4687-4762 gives 0.3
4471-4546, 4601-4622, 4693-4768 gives -0.5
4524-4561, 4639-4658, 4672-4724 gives 0.1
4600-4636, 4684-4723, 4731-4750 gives 1.0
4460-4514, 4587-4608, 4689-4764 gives -0.2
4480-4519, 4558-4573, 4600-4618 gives -0.2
